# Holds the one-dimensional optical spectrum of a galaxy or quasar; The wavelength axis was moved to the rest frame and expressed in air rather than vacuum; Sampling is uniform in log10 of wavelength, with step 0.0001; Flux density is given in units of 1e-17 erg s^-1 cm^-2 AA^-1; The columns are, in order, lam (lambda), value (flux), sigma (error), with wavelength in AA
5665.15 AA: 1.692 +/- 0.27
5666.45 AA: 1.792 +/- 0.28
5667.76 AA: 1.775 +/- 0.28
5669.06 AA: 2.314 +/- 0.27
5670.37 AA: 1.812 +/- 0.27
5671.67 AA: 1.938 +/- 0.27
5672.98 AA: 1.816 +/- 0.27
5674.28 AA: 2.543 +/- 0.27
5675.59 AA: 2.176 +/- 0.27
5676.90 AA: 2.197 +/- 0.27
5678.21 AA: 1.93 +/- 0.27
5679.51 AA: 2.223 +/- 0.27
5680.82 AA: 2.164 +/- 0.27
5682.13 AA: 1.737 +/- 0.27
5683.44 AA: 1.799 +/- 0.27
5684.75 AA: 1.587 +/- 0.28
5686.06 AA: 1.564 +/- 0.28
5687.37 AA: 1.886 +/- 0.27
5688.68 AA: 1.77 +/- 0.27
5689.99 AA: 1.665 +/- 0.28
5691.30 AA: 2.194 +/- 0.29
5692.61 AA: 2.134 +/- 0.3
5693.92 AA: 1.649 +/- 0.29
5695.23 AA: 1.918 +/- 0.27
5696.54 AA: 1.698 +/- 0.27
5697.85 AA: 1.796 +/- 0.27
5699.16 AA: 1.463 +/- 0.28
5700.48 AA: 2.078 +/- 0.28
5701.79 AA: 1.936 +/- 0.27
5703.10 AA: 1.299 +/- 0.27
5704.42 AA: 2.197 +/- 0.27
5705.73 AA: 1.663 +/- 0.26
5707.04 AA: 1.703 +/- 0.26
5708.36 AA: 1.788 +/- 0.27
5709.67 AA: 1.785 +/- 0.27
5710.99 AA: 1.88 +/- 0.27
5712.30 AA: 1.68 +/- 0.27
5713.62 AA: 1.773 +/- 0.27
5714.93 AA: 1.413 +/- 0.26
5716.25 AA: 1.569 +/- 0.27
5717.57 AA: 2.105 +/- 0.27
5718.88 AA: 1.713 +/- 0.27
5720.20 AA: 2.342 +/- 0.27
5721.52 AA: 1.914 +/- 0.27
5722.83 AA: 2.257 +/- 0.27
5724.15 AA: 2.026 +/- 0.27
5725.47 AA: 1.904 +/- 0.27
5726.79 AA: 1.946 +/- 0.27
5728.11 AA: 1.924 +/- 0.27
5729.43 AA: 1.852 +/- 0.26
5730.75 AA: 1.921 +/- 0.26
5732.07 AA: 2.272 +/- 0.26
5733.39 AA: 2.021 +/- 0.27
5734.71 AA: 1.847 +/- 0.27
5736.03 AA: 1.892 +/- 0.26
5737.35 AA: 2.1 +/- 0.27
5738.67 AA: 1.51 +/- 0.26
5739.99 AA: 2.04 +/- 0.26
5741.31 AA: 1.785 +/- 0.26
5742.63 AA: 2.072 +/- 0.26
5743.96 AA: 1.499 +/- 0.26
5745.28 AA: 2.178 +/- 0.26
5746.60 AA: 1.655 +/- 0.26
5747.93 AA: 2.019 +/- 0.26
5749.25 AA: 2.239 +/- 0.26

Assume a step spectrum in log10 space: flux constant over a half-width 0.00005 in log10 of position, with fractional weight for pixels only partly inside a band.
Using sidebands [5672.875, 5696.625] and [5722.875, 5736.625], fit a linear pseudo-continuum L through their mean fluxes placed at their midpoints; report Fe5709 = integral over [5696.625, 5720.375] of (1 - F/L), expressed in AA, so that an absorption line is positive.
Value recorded 2.20 AA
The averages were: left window 1.94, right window 1.97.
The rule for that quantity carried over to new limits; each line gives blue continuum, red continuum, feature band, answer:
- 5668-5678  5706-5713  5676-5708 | 1.2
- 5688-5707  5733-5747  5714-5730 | -0.5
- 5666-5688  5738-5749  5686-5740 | 1.2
